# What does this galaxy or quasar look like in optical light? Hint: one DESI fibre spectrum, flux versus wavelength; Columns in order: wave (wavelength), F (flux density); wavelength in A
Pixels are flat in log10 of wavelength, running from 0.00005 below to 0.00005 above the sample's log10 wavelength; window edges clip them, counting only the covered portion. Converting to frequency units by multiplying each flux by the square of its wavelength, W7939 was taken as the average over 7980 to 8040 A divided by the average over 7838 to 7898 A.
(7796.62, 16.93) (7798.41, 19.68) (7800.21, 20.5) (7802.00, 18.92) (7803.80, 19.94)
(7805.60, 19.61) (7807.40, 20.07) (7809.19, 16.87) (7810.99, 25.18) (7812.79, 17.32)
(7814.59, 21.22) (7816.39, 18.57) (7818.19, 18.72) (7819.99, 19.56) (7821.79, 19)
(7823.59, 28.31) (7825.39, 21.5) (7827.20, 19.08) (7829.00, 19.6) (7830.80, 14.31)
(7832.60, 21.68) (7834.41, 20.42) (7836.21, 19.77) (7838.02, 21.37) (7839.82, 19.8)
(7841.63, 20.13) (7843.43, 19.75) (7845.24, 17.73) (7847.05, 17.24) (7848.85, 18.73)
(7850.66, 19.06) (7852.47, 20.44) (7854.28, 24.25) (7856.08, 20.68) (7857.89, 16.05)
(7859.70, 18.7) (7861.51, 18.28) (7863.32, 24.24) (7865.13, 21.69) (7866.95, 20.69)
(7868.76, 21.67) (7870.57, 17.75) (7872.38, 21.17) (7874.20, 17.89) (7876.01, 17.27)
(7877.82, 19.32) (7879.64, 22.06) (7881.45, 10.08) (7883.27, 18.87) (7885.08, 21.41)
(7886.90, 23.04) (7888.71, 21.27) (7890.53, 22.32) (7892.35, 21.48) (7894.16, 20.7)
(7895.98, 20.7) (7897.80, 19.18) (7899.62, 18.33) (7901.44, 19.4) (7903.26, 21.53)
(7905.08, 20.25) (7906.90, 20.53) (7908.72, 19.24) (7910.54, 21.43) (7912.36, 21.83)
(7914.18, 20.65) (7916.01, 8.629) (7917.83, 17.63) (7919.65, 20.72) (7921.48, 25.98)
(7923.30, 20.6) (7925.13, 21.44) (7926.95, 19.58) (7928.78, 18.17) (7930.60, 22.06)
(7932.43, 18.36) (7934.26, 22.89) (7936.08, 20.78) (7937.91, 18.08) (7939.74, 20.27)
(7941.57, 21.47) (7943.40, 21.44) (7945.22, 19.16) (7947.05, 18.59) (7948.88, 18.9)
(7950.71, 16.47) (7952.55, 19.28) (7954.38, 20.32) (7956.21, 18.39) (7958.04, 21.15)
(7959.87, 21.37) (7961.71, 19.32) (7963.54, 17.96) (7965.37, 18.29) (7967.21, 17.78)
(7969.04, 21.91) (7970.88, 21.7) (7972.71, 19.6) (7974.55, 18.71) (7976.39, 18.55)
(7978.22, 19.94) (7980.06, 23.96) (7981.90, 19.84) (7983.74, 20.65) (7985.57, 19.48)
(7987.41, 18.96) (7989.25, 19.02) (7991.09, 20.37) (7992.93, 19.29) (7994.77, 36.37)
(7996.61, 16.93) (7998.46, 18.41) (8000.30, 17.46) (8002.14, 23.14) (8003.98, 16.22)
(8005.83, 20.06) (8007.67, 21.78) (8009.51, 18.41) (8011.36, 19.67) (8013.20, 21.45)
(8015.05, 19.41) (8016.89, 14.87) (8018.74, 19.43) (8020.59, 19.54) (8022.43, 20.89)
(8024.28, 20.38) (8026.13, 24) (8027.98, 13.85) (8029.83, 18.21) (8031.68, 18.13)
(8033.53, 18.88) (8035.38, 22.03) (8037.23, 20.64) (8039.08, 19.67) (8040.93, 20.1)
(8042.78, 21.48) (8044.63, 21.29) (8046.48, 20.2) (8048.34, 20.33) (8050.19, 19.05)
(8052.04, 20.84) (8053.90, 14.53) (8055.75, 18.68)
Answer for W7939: 1.04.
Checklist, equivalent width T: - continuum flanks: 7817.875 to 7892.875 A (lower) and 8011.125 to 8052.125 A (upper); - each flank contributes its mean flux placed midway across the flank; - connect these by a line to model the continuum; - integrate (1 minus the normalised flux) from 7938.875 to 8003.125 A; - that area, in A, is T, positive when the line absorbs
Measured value -1.1 A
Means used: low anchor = 19.9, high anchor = 19.7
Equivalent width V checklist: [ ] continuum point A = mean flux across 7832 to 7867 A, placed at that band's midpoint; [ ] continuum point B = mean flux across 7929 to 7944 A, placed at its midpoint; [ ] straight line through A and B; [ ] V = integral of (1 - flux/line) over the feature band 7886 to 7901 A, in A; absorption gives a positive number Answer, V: -0.4 A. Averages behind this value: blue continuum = 20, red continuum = 20.5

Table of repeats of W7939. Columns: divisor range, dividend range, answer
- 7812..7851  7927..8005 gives 1.05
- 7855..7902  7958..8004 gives 1.05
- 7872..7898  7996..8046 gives 1.02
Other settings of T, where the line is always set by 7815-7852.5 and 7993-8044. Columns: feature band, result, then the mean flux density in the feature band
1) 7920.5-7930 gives -0.6 A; 21.2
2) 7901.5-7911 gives -0.3 A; 20.5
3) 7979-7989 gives -0.2 A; 20.5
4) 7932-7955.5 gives 0.3 A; 19.7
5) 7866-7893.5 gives 0.1 A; 19.8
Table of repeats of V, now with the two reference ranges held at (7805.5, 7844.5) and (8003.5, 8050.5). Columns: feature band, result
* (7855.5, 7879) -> 0.39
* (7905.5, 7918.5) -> 0.82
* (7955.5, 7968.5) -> 0.34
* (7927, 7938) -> -0.17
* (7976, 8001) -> -1.26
